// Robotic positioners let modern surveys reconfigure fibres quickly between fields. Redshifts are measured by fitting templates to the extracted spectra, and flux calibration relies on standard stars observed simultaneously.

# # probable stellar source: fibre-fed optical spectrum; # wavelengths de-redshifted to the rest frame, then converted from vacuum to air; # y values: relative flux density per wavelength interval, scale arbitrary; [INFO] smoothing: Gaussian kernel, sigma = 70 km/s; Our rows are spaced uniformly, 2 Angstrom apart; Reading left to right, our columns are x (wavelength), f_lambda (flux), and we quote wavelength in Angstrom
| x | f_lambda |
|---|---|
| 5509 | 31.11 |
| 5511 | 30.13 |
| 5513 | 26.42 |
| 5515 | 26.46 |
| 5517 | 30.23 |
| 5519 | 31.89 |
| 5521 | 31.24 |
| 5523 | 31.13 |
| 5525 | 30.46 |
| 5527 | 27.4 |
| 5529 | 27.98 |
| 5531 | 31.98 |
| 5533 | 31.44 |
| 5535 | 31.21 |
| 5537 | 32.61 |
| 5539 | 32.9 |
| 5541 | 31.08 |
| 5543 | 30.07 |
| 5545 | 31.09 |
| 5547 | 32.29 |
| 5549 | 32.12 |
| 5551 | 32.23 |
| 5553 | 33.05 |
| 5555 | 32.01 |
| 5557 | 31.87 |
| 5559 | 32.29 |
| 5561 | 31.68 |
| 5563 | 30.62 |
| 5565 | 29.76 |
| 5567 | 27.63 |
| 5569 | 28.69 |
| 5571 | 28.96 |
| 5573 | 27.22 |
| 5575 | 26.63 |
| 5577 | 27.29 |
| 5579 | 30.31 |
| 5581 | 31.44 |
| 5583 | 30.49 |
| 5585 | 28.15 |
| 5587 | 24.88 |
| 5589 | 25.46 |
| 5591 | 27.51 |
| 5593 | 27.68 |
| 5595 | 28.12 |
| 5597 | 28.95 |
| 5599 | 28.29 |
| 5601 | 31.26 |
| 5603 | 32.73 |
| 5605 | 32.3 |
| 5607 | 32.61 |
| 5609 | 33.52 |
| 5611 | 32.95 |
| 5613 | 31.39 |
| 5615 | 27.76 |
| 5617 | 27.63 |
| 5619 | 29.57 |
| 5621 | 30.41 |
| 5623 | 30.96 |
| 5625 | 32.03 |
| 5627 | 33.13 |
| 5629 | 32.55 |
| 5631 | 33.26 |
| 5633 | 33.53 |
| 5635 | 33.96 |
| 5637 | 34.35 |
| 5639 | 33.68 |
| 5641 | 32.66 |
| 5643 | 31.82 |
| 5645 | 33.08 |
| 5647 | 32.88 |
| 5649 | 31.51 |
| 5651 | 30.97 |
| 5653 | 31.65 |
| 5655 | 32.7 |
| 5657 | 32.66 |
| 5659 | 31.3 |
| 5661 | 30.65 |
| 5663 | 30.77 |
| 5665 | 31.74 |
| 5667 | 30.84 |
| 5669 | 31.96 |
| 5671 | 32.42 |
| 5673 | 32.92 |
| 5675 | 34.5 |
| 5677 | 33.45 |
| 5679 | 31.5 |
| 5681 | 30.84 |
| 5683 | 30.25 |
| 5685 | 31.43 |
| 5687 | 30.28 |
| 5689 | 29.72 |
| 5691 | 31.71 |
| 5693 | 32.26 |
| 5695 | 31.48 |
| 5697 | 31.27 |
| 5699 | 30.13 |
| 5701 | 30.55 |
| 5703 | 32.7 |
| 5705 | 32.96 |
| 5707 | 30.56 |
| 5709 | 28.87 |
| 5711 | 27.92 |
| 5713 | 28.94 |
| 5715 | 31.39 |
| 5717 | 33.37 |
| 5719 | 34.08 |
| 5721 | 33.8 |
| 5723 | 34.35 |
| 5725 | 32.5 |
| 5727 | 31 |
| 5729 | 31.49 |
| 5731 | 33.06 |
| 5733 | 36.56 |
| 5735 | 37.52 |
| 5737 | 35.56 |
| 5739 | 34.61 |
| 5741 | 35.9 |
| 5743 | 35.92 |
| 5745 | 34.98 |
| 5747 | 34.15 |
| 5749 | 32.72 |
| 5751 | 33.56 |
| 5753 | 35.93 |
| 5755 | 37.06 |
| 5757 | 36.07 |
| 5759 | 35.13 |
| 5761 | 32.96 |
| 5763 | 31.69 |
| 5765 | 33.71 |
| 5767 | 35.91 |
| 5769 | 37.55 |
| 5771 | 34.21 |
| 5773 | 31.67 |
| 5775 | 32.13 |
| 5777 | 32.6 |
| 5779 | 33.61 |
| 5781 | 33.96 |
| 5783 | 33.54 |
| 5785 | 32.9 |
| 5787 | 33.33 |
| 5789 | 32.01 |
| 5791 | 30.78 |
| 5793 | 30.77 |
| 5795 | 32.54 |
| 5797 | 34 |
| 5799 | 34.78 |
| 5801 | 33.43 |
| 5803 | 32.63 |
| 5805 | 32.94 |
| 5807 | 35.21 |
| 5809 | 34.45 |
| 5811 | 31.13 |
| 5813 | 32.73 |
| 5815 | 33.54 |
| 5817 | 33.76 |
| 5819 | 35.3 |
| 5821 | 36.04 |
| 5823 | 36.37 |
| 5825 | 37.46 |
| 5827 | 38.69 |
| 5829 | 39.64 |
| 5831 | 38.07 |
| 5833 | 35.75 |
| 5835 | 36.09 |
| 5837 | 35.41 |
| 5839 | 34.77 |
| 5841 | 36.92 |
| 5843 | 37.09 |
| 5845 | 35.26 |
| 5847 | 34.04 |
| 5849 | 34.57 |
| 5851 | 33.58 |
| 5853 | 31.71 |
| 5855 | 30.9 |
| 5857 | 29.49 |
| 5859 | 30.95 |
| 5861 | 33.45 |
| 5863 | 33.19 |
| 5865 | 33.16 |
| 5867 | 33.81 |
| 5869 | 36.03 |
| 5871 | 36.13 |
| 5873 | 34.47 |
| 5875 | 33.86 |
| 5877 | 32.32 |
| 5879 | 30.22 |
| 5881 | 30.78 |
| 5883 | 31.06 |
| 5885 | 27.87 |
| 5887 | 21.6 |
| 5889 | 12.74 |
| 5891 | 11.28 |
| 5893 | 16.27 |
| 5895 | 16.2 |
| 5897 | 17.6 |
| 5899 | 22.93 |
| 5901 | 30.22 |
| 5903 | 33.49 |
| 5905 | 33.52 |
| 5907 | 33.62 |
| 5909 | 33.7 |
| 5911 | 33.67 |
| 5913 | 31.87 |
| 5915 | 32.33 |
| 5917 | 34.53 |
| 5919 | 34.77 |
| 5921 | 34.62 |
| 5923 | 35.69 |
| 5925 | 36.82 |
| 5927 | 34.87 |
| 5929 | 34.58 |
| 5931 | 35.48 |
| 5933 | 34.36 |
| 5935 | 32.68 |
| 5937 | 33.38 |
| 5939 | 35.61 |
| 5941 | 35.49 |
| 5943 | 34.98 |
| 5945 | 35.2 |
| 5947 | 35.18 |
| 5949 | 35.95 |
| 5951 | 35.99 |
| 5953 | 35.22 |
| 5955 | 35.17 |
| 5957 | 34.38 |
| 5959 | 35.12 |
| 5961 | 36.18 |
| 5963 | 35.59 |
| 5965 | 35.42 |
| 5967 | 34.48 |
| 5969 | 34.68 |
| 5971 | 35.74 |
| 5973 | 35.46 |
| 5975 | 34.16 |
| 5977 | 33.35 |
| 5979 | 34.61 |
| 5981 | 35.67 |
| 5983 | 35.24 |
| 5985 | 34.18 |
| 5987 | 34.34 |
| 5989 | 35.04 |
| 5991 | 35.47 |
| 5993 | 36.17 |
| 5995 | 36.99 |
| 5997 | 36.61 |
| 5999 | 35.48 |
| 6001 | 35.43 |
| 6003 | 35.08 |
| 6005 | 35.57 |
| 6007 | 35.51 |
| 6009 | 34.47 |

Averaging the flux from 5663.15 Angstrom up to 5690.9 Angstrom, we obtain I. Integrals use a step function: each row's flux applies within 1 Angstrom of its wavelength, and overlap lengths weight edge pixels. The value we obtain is 31.7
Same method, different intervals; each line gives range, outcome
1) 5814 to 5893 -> 32.5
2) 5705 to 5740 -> 32.7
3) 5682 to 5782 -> 33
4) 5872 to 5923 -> 28.4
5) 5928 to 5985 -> 35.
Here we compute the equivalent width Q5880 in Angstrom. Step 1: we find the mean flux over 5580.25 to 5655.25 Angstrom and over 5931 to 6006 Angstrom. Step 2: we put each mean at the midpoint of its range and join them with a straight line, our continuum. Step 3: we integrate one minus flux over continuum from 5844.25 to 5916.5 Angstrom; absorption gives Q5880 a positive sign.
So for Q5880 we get 9.3 Angstrom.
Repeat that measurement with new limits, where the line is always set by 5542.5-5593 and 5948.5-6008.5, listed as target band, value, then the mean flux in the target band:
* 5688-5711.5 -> 0.44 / 30.9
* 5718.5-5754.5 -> -2.66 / 34.4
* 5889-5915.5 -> 6.36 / 26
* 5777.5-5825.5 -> -1.04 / 33.6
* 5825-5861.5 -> -1.60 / 34.9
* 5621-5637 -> -1.15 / 32.7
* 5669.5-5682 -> -0.57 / 32.6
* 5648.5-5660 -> -0.35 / 31.8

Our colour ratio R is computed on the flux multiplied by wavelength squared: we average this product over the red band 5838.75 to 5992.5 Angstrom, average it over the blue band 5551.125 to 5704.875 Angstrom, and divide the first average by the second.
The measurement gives 1.16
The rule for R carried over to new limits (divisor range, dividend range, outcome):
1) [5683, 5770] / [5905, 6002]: 1.14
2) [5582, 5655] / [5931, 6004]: 1.28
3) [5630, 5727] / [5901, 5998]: 1.20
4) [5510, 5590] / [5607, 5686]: 1.10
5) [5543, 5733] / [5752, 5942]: 1.13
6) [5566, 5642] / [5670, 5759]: 1.13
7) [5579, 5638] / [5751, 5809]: 1.17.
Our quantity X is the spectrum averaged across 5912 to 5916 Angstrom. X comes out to 32.1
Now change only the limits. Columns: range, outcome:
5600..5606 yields 32.1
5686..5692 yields 30.6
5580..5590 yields 28.1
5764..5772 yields 35.3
